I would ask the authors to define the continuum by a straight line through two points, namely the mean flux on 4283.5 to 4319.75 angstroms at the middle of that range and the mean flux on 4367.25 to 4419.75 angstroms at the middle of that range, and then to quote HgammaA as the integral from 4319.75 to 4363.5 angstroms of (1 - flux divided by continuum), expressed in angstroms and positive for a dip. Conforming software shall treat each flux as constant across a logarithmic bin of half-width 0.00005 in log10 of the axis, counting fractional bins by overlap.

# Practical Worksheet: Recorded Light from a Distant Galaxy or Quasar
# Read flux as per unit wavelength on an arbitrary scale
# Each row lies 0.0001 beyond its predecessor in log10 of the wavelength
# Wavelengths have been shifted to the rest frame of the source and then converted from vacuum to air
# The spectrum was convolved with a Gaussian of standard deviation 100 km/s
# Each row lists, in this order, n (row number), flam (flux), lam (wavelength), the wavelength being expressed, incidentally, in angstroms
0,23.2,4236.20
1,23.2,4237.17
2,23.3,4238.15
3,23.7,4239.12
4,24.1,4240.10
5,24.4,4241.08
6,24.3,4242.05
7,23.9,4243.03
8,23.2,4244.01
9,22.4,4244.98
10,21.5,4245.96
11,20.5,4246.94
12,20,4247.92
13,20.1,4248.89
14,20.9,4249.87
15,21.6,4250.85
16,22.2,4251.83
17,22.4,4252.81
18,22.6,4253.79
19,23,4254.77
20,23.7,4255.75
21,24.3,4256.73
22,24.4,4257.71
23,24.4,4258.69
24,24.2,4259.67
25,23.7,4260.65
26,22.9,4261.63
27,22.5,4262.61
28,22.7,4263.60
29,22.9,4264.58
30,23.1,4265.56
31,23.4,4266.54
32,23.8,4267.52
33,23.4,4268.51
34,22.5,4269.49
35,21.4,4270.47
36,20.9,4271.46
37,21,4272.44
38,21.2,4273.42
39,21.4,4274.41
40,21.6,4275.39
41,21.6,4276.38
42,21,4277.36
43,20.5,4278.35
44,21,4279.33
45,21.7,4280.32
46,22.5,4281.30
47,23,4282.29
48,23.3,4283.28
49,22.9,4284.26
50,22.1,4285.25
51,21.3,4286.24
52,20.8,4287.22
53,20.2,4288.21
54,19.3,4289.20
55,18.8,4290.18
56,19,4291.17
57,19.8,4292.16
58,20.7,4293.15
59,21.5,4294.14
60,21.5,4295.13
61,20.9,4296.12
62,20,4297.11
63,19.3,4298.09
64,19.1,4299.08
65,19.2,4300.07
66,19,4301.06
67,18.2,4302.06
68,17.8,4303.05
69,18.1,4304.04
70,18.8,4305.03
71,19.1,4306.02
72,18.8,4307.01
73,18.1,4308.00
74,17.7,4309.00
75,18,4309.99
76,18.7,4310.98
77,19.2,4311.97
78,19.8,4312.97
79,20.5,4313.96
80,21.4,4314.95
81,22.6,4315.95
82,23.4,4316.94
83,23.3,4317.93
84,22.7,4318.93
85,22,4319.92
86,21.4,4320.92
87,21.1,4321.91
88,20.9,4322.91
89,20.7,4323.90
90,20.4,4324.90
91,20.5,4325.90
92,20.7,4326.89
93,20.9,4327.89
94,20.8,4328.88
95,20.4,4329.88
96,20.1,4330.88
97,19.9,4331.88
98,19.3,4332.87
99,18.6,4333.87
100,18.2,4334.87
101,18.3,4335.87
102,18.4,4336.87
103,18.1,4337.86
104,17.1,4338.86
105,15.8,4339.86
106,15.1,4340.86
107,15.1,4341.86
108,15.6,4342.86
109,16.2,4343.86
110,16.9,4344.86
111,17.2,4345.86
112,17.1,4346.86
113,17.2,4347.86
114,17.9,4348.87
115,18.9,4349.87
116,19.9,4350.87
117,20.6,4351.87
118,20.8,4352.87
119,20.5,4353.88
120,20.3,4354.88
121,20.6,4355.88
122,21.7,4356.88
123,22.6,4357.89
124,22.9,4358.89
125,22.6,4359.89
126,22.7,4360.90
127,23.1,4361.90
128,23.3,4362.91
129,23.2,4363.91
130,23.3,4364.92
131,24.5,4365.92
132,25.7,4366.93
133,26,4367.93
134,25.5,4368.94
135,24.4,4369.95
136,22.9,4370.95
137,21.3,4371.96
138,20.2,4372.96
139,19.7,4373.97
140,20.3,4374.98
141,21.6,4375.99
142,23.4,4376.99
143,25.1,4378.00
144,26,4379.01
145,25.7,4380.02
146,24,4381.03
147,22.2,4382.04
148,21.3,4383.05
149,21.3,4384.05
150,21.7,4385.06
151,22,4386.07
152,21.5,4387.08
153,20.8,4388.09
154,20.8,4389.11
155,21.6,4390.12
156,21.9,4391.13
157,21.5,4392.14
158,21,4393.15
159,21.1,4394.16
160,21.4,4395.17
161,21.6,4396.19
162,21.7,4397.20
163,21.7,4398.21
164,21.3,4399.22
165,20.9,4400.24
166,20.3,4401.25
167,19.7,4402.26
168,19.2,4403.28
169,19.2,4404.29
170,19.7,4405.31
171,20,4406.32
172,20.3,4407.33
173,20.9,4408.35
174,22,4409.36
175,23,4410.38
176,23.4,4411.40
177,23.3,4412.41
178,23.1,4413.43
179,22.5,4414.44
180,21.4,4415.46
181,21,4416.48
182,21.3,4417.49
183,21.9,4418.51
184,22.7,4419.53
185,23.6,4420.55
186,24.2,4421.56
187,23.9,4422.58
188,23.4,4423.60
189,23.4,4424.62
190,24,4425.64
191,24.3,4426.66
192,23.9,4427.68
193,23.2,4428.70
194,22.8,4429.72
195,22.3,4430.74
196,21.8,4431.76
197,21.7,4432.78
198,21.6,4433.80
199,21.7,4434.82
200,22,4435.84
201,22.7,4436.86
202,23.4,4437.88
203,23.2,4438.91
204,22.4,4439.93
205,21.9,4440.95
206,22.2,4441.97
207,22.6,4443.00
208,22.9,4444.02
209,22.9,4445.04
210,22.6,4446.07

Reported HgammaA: 2.7 angstroms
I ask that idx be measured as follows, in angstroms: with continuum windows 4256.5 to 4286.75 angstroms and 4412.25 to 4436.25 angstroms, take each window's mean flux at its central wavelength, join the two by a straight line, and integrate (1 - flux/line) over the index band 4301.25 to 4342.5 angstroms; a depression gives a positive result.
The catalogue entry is 5.6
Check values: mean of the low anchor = 22.5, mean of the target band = 19.5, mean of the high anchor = 22.7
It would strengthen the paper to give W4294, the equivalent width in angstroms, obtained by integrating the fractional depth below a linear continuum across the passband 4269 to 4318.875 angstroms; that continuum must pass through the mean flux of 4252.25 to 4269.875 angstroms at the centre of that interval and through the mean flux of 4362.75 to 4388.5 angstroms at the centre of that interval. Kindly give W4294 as 5.9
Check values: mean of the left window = 23.3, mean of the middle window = 20.5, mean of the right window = 23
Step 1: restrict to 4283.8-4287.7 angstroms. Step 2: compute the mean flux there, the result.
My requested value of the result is 21.8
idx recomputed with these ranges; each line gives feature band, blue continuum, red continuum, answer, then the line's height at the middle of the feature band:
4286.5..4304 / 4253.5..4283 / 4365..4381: 2.4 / 22.8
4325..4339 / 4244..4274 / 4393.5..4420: 1.6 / 21.9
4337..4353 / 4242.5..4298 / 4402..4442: 3.4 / 22.1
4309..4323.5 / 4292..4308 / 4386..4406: -0.9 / 19.7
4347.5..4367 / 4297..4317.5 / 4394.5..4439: -0.9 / 20.6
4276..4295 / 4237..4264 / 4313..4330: 0.9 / 22.1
